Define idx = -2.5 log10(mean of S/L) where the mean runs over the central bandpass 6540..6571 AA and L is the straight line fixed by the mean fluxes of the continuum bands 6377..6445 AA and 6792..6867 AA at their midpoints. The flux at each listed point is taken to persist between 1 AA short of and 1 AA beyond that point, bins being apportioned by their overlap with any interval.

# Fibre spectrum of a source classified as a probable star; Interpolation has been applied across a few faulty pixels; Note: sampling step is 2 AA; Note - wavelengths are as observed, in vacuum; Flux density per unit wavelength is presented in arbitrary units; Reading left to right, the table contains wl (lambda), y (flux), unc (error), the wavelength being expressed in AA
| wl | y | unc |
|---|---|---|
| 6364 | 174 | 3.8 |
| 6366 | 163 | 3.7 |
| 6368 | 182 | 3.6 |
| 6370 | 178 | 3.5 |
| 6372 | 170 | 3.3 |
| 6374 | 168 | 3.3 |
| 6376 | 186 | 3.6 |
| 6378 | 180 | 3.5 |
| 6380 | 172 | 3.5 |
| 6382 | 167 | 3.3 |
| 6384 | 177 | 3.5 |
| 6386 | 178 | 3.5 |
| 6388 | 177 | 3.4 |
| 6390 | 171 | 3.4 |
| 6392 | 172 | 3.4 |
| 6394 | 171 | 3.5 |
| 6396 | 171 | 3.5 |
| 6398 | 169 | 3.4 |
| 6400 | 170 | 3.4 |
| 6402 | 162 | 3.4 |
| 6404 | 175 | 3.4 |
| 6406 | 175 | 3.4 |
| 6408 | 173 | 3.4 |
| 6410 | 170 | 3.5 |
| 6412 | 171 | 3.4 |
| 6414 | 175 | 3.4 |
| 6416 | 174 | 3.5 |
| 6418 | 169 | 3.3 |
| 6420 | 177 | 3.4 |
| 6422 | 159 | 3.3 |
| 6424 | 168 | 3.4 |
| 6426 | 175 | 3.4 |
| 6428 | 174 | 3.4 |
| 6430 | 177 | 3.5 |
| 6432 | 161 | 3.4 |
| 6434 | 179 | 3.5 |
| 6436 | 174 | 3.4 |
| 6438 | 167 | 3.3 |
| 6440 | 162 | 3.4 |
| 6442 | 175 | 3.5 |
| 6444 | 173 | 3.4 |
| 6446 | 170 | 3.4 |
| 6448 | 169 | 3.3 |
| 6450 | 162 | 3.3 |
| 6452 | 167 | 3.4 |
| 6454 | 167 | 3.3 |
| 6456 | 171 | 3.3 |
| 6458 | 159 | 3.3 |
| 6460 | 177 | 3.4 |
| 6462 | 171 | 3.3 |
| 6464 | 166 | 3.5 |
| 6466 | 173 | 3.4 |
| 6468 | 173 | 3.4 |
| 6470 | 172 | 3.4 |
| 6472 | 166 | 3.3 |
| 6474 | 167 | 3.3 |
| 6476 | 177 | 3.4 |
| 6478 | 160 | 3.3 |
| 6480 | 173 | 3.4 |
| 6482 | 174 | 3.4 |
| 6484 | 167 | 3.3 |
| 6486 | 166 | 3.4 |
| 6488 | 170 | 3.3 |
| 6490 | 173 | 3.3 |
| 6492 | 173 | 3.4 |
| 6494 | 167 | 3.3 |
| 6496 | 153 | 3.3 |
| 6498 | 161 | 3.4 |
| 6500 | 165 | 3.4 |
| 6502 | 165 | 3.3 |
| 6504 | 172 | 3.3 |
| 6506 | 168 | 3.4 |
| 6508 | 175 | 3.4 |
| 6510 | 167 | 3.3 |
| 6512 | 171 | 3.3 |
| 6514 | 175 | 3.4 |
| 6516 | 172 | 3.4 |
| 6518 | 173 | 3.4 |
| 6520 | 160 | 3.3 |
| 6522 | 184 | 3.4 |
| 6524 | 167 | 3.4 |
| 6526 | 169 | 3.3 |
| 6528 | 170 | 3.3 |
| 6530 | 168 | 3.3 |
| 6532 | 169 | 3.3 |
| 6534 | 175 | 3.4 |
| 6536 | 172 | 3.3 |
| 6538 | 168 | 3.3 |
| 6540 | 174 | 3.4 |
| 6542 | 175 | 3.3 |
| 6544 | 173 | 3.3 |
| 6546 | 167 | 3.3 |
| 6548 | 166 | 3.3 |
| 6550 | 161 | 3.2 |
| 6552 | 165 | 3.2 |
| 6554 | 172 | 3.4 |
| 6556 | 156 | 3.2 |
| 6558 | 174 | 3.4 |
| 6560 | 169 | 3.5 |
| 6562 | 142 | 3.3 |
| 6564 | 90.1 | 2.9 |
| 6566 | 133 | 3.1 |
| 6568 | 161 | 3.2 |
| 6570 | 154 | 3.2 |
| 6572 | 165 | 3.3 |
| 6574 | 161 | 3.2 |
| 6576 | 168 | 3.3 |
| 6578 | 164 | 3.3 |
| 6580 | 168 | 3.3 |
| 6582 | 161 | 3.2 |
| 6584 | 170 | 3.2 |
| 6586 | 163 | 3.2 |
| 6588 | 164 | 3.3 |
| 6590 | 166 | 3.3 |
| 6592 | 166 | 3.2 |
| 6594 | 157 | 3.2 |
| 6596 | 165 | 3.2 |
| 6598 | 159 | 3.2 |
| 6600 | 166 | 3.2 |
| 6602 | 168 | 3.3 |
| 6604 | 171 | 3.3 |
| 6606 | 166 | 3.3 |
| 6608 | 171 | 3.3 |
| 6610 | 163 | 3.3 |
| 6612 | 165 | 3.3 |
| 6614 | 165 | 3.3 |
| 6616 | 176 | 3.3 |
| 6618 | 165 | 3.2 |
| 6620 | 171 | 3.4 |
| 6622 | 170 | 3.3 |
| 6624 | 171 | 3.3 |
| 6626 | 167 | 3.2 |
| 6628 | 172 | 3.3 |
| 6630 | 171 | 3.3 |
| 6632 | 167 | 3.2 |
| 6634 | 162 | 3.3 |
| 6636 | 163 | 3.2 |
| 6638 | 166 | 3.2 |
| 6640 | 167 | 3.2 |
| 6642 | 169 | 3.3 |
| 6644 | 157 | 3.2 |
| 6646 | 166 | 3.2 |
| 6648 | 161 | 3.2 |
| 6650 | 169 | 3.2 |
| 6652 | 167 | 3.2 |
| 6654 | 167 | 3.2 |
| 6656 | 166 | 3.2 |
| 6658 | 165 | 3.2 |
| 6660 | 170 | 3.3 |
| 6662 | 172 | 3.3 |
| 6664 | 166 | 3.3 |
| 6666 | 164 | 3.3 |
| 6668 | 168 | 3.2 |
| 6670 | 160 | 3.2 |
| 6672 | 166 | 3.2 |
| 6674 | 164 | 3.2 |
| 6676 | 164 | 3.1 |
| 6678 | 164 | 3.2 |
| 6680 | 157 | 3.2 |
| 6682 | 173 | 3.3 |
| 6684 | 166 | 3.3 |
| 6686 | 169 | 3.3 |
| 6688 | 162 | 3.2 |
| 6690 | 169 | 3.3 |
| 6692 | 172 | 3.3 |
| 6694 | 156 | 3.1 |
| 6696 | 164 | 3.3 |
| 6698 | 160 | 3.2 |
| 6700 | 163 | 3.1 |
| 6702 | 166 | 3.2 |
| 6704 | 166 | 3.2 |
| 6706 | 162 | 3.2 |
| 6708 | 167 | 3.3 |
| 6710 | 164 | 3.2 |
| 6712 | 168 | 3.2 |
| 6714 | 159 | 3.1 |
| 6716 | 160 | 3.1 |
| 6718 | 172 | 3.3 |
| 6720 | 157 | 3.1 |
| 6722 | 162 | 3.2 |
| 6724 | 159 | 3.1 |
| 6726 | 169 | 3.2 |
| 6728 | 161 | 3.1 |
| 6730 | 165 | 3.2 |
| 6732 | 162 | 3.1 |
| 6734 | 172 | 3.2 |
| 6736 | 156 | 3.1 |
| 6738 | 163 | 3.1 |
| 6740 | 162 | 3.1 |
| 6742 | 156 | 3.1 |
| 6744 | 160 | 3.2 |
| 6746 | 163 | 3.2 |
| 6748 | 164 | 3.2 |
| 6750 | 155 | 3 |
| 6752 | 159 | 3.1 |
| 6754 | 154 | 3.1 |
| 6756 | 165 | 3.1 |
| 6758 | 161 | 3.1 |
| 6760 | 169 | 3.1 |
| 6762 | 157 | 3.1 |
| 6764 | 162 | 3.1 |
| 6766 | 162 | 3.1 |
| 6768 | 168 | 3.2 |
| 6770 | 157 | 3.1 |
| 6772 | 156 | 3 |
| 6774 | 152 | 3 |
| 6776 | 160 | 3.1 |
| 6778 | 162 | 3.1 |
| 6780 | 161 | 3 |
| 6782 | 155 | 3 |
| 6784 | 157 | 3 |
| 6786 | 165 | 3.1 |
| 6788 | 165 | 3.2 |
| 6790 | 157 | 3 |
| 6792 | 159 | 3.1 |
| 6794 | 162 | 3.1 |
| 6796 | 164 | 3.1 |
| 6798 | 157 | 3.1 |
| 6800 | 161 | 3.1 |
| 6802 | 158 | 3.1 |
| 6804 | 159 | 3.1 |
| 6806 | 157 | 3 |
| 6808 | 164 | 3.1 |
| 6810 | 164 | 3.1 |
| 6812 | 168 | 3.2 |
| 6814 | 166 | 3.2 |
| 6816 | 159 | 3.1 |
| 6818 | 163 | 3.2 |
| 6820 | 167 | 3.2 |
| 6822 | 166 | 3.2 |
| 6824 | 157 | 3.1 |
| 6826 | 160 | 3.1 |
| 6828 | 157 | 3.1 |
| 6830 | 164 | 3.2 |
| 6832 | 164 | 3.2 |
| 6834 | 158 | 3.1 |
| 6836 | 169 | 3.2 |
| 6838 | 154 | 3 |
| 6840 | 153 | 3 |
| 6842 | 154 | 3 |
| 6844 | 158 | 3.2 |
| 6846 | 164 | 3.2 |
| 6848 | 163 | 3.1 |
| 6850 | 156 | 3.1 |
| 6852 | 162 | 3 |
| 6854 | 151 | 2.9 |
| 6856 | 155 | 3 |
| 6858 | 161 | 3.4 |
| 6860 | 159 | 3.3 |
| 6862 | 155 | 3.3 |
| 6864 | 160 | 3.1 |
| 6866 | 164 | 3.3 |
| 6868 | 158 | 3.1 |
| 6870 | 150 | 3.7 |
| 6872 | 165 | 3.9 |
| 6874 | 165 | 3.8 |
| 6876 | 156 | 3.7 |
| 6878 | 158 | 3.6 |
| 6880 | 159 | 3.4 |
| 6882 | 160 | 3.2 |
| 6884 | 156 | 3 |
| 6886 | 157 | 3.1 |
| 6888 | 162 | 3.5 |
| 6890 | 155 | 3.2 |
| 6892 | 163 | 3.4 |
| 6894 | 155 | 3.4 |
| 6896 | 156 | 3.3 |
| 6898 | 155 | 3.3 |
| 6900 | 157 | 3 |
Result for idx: 0.07 mag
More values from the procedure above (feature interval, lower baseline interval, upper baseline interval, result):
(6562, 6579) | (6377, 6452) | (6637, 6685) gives 0.128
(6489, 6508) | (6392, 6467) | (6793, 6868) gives 0.011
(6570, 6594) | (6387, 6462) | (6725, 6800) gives 0.011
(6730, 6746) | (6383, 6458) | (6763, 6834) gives 0.004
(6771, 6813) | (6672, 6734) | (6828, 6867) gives 0.006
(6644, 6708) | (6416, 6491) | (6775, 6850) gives -0.007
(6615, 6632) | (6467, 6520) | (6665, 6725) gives -0.028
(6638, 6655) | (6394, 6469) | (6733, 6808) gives -0.009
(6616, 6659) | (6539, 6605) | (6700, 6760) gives -0.032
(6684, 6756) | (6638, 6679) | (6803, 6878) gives 0.006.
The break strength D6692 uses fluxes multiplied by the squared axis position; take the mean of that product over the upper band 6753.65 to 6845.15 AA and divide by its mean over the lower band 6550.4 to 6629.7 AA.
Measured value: 1.05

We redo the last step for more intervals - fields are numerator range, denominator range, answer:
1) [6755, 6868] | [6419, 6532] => 1.05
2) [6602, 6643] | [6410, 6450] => 1.04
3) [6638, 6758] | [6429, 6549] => 1.03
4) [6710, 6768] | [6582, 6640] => 1.01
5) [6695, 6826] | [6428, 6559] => 1.04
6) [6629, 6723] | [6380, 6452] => 1.04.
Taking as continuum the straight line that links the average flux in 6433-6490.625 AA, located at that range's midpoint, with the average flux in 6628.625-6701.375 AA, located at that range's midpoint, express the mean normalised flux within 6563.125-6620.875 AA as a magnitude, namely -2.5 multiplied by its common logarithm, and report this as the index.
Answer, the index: 0.04 mag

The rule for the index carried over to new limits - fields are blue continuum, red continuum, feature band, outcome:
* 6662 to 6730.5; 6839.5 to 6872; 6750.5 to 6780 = 0.009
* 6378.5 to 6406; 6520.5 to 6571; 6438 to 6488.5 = -0.008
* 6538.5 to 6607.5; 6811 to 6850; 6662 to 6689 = -0.023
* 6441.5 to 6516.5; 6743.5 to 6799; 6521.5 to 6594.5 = 0.022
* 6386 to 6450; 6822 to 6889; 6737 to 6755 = 0.017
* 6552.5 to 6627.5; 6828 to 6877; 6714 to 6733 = -0.014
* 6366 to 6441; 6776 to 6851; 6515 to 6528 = -0.012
